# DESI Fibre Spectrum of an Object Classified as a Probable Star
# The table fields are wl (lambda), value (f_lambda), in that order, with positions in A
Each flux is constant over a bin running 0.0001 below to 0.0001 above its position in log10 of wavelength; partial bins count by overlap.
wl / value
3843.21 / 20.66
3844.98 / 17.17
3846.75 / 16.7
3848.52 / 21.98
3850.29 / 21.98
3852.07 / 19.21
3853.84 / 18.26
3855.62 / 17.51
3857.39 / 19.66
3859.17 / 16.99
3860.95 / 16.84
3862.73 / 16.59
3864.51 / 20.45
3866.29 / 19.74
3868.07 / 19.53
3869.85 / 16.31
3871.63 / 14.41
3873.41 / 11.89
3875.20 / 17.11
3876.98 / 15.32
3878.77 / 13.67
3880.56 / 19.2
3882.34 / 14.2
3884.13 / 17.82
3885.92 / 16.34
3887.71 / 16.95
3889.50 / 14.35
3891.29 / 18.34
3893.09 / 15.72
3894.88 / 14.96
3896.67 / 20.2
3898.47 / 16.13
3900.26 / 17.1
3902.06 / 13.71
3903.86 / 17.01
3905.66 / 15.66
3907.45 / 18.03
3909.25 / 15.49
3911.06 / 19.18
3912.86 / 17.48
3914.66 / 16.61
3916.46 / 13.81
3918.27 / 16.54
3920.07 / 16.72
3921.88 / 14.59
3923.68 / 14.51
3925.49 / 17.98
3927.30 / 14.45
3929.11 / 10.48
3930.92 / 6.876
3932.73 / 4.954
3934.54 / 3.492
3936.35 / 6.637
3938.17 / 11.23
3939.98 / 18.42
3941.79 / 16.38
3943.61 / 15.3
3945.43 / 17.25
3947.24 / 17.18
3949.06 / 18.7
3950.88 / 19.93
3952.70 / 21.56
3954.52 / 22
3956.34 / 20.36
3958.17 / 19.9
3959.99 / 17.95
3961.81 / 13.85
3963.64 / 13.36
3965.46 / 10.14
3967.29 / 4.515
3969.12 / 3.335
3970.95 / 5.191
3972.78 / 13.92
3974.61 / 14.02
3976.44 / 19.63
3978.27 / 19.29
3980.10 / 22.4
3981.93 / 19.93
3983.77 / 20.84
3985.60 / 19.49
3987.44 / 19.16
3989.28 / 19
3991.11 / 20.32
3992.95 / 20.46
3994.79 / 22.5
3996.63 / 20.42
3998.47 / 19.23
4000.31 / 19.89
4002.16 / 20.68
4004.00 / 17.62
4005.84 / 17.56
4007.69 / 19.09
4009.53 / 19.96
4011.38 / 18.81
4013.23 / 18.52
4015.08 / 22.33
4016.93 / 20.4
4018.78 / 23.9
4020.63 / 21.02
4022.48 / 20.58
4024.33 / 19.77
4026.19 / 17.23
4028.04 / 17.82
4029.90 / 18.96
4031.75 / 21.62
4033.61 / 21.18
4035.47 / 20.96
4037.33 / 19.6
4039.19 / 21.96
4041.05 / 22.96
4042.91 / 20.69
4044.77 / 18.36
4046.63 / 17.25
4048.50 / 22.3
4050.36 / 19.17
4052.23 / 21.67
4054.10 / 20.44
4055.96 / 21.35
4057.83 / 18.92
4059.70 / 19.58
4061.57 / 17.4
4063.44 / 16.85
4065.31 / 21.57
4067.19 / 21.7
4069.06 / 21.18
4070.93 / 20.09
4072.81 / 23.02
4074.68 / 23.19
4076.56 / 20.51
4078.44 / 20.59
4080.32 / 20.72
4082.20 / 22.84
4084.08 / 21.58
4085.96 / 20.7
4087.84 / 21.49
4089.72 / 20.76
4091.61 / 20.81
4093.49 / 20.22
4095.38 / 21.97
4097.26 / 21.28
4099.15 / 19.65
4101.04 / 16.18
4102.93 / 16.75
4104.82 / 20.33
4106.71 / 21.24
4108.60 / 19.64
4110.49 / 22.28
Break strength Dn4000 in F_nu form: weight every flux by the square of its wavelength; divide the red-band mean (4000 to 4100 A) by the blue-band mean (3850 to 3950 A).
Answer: 1.4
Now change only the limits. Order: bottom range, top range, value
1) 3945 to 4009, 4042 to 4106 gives 1.22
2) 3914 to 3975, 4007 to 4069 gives 1.52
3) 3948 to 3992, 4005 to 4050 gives 1.25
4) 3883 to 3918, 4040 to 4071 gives 1.31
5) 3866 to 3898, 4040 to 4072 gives 1.34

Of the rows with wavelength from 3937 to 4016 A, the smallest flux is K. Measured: 3.335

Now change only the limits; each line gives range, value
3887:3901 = 14.35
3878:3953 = 3.492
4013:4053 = 17.23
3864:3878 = 11.89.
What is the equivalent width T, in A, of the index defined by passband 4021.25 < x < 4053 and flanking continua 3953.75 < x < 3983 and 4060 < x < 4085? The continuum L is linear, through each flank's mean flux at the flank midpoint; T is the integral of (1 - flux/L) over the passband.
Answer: -2.2 A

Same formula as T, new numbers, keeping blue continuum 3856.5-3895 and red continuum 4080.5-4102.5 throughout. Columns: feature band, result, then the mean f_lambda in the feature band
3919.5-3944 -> 7.7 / 12.2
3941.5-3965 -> 0.3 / 17.9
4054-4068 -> 0.3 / 19.7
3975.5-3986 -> -1.0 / 20.3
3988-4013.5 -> -0.9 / 19.6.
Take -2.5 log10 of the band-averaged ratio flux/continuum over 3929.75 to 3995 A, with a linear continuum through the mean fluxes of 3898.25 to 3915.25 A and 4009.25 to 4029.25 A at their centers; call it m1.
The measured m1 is 0.189 mag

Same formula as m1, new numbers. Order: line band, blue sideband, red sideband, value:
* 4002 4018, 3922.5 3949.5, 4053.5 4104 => -0.16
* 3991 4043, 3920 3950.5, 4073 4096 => -0.15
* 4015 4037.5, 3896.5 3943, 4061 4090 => -0.09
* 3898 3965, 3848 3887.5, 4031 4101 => 0.20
